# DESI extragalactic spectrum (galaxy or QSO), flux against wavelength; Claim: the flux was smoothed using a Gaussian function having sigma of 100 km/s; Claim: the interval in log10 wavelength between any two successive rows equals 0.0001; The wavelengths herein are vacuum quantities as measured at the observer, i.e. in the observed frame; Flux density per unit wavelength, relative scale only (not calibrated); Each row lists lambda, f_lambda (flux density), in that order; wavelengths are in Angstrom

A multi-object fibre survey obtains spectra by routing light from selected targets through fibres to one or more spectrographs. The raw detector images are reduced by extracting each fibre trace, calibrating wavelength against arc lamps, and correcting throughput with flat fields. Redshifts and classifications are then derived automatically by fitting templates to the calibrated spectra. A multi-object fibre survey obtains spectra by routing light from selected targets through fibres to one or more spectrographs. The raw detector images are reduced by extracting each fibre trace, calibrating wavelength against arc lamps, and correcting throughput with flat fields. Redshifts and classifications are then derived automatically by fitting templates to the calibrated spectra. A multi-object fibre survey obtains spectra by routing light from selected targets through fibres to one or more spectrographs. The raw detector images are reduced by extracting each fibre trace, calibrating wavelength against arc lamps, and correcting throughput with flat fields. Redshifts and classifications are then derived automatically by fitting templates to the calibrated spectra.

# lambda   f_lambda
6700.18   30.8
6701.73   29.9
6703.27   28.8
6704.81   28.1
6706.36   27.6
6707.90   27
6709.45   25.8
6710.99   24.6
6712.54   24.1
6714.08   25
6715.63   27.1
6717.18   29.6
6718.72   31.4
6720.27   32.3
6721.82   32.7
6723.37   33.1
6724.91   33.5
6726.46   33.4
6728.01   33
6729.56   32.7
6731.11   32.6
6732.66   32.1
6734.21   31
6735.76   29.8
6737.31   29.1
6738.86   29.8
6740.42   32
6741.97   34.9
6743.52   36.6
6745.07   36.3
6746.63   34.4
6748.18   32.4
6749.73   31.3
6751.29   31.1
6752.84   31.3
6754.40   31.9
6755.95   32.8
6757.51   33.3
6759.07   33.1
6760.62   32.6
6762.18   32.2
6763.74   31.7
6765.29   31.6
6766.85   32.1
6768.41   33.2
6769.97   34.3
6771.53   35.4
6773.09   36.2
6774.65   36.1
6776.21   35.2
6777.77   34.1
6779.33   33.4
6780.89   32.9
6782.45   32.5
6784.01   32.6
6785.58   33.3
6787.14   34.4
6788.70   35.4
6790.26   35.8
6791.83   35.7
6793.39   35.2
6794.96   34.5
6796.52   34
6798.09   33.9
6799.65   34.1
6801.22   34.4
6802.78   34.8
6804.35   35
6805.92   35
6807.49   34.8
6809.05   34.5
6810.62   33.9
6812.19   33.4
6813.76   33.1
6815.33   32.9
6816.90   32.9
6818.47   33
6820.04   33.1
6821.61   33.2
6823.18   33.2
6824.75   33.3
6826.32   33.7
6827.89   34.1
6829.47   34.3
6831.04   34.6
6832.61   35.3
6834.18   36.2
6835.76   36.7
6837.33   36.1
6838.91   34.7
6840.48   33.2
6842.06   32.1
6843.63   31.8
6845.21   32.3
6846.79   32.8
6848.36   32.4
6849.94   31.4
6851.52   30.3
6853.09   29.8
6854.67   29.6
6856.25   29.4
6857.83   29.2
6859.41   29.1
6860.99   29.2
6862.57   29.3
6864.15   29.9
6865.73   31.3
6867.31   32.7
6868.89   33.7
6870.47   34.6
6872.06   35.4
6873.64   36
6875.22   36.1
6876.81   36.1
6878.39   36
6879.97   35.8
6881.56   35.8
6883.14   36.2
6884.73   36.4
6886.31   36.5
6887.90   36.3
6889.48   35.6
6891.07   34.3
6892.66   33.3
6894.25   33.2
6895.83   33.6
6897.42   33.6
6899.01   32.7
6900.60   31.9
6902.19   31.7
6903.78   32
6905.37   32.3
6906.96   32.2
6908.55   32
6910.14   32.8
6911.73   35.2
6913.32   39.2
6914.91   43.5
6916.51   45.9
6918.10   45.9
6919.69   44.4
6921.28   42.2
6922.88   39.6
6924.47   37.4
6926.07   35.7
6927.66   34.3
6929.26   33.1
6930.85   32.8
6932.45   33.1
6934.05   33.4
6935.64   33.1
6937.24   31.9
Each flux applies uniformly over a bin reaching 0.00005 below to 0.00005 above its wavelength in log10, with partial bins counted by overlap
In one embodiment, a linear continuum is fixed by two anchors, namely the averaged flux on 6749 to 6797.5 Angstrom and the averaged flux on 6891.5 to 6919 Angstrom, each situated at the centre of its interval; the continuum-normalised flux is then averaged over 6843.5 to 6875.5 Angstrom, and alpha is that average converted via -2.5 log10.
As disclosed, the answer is 0.10 mag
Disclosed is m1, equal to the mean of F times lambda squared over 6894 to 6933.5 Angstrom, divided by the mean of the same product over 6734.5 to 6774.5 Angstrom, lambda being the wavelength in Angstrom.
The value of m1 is 1.15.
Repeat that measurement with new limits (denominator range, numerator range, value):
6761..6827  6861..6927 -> 1.08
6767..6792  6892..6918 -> 1.06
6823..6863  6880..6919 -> 1.11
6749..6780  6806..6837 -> 1.05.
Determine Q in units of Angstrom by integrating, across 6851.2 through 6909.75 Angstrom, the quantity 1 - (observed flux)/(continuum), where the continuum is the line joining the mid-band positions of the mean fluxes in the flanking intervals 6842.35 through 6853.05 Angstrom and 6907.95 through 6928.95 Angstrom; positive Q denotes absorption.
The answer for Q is 3.32 Angstrom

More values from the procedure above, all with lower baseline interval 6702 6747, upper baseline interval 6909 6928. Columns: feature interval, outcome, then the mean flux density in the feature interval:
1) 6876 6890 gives 0.7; 36.1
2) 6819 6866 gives 4.8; 32.4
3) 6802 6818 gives 0.3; 34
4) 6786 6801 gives -0.4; 34.7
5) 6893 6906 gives 2.1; 32.6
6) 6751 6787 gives -0.6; 33.2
